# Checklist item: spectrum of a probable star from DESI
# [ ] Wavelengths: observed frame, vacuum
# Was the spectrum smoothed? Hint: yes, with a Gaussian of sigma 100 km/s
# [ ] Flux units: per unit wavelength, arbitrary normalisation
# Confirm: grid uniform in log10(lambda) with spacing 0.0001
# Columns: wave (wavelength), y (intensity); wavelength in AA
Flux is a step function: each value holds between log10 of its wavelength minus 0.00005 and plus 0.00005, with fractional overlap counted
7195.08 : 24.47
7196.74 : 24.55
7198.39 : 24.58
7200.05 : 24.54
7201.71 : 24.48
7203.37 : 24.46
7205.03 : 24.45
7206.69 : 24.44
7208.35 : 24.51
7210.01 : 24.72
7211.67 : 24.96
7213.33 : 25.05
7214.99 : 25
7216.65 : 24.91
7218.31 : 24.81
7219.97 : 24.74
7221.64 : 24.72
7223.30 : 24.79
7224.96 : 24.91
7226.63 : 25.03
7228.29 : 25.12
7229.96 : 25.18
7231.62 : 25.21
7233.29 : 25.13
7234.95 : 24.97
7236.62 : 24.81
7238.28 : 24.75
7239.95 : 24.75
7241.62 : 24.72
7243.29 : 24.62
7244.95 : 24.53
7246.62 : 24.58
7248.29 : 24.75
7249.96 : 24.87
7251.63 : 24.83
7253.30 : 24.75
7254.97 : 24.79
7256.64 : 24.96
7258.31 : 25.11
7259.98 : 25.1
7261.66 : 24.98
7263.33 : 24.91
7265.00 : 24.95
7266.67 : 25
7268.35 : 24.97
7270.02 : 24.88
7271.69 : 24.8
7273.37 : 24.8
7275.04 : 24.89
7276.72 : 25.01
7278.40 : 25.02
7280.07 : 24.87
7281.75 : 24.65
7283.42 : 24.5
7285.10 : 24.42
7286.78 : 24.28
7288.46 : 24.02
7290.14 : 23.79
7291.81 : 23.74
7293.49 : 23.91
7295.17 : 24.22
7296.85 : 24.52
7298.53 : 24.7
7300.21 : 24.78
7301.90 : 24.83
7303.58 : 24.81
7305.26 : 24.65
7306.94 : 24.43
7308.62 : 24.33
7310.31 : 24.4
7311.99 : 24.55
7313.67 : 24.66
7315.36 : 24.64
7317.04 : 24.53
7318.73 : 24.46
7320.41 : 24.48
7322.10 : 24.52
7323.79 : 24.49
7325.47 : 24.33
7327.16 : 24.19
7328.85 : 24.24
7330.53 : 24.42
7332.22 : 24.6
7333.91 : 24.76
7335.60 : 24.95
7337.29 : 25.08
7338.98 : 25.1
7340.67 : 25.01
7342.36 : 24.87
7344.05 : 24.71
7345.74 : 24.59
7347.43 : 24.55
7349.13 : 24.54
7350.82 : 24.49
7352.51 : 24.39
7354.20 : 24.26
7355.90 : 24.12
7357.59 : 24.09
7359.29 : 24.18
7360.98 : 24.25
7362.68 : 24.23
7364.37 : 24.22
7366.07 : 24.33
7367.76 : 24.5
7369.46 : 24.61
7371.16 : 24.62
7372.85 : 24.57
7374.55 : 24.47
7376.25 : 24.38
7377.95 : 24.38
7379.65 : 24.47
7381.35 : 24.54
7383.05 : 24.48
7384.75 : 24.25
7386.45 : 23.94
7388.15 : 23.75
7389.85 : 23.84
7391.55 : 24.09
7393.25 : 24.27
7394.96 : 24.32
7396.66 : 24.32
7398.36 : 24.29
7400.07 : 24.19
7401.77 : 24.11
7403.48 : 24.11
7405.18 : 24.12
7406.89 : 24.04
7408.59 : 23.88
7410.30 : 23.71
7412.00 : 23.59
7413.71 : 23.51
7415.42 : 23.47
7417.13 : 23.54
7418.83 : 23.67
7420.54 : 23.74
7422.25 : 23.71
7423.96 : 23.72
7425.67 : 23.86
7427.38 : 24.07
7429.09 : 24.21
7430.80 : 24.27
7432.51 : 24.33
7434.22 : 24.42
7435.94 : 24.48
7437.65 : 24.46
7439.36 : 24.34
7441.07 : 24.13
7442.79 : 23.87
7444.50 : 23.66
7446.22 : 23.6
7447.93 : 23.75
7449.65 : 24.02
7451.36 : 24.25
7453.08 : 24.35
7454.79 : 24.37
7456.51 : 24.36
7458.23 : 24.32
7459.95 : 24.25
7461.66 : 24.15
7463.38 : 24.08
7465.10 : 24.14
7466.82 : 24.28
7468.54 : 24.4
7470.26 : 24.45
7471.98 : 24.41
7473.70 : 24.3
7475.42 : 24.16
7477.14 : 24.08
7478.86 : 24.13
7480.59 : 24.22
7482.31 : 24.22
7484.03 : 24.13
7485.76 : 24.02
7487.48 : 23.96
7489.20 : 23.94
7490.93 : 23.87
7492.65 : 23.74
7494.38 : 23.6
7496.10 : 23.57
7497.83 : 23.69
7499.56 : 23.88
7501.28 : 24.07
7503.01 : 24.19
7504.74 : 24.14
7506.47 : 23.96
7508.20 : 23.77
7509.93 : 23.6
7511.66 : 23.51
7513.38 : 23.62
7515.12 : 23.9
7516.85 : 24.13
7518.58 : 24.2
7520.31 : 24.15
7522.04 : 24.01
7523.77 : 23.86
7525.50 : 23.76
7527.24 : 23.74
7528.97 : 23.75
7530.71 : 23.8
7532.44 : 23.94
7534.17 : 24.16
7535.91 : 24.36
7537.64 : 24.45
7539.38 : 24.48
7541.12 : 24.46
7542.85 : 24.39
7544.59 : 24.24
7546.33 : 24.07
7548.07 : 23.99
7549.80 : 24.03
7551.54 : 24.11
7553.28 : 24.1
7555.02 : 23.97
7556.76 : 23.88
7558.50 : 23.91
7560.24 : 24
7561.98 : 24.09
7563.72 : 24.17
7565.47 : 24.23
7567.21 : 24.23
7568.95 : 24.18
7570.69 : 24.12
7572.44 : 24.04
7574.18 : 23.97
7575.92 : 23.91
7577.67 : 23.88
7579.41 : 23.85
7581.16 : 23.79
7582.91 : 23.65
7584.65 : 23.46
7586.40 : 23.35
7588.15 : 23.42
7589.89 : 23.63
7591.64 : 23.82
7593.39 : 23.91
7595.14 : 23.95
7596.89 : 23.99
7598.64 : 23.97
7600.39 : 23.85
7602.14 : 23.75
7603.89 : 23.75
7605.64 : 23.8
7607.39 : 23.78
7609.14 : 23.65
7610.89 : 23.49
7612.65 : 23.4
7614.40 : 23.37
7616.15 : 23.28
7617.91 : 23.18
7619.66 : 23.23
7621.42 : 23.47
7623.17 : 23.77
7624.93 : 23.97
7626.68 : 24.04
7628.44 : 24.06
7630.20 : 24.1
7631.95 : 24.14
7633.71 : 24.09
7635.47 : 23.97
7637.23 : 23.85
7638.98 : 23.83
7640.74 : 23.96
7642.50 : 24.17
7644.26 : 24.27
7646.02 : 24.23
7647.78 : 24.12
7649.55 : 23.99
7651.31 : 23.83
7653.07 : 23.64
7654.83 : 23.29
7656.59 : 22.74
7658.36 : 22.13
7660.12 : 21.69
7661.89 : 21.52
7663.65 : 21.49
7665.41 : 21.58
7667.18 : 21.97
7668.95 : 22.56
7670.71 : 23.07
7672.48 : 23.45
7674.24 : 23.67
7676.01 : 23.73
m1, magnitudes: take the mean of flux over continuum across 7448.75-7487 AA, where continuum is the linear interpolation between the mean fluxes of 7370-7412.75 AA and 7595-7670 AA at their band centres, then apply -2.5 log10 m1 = -0.01 mag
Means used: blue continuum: 24.2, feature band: 24.2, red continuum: 23.5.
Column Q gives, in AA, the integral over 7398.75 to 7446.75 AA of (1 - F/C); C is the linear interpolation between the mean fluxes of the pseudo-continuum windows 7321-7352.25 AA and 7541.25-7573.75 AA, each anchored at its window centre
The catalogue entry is 0.9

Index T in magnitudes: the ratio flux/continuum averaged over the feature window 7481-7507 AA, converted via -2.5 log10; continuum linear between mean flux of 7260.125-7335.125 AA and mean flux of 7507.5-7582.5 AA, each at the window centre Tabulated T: 0.01 mag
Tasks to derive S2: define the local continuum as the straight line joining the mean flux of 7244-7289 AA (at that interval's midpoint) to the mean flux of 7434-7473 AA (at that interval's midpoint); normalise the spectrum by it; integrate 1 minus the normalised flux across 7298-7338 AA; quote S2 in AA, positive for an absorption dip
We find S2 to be 0.1 AA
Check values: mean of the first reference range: 24.8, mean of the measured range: 24.6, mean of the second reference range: 24.2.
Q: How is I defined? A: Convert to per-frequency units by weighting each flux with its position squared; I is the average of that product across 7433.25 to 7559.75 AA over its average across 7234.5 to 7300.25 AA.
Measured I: 1.04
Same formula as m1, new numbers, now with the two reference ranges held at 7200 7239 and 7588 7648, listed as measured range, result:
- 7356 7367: 0.011 mag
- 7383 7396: 0.013 mag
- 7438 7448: 0.014 mag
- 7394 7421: 0.020 mag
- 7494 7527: 0.010 mag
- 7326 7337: 0.000 mag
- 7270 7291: 0.003 mag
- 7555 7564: -0.002 mag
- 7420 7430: 0.019 mag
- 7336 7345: -0.019 mag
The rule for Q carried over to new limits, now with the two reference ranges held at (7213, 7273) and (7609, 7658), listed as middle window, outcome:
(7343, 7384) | 0.2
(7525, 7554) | -0.1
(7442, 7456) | 0.2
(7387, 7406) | 0.2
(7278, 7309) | 0.4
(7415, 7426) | 0.3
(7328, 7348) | -0.1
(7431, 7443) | 0.0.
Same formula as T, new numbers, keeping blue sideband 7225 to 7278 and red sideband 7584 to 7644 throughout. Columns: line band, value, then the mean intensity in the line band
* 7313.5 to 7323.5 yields 0.01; 24.5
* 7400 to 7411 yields 0.02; 24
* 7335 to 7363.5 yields 0.00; 24.5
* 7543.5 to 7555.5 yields -0.01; 24.1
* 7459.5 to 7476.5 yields 0.00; 24.3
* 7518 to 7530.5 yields 0.01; 23.9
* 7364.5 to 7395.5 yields 0.01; 24.3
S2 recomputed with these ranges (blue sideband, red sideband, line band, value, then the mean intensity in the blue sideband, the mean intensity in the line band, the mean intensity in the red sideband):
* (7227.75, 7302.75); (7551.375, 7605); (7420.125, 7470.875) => 0.2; 24.7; 24.1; 23.9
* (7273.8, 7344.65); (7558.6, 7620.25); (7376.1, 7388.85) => 0.0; 24.6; 24.3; 23.8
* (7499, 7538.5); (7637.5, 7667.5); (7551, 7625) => -0.8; 24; 23.8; 23.1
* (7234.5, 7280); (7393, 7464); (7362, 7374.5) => -0.1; 24.9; 24.5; 24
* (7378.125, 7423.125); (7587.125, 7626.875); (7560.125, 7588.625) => -0.2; 24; 23.9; 23.7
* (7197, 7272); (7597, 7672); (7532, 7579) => -0.8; 24.8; 24.1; 23.4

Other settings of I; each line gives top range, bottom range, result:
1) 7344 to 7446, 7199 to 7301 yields 1.02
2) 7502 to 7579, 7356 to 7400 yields 1.03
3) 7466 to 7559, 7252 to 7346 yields 1.03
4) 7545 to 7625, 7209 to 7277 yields 1.05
